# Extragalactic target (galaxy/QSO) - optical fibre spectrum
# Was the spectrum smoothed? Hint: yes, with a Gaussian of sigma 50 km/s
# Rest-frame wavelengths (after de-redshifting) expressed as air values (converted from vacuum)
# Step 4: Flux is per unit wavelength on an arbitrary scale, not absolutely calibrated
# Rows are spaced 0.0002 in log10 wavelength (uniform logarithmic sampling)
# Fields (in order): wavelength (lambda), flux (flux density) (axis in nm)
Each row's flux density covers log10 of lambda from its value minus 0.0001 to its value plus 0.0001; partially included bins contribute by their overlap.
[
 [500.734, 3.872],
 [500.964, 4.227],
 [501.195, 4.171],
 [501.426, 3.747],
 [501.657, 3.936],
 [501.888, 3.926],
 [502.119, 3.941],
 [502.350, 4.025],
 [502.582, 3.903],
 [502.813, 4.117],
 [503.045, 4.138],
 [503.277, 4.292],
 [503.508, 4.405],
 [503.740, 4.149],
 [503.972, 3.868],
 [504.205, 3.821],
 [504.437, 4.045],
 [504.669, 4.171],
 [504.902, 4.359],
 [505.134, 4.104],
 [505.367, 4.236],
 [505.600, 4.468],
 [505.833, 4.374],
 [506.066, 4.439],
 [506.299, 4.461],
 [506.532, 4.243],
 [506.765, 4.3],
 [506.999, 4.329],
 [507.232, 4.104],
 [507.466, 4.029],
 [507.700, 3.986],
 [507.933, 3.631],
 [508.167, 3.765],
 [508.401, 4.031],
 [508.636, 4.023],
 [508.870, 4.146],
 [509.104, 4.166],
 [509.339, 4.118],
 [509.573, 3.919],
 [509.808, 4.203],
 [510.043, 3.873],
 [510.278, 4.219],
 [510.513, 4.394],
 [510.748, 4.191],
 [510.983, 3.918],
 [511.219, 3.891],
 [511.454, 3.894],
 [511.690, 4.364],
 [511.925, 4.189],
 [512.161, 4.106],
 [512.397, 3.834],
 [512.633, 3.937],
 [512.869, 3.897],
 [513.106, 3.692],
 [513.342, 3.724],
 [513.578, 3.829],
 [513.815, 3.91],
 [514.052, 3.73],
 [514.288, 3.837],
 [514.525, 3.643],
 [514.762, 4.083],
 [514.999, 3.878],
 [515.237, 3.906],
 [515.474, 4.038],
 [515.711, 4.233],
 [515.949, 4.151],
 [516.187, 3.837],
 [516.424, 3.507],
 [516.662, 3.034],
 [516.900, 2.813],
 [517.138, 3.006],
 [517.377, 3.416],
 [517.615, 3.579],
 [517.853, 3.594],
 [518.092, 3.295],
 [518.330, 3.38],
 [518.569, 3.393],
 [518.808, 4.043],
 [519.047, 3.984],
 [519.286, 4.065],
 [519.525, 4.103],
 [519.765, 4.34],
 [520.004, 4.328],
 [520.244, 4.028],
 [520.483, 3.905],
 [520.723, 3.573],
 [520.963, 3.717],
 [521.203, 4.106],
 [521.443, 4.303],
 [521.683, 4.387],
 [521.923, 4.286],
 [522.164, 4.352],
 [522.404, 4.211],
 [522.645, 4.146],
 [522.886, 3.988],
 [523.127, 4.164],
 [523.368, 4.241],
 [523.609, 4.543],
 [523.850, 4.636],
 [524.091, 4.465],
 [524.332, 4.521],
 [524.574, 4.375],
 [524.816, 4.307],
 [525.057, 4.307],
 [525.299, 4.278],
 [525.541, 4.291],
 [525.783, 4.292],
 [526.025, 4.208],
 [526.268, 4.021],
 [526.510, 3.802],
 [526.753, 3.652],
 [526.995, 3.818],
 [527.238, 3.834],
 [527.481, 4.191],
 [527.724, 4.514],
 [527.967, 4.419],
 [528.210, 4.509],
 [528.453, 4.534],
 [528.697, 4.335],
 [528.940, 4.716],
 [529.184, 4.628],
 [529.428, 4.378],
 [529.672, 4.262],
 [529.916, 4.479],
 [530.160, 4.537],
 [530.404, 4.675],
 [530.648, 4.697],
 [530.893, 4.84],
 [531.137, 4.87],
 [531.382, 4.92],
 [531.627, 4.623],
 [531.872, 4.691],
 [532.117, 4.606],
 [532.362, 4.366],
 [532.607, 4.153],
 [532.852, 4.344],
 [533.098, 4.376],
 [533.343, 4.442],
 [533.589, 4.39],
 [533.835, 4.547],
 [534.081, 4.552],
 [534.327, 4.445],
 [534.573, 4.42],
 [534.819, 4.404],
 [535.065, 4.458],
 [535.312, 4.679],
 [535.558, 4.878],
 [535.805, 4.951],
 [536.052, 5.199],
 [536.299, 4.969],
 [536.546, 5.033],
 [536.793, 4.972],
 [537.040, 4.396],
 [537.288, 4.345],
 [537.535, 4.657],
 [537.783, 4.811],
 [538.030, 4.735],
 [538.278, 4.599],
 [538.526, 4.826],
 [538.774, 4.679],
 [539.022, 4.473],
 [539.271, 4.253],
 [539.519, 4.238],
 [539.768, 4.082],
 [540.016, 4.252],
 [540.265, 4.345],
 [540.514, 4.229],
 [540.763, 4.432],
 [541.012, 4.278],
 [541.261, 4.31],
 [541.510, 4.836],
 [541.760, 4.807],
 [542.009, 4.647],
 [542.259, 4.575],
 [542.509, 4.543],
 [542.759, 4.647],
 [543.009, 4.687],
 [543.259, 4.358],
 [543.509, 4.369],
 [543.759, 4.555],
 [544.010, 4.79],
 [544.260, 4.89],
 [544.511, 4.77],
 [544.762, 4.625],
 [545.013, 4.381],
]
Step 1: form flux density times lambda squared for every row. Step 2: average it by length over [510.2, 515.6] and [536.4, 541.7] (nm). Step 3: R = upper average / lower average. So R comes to 1.26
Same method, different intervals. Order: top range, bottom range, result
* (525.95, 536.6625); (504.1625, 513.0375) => 1.19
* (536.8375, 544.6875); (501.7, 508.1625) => 1.26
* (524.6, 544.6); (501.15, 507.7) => 1.22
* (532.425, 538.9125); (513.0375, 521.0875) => 1.32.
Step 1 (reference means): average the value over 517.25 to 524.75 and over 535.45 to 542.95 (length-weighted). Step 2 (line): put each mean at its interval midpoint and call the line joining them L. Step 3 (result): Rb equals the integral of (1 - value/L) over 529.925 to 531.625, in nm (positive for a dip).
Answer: -0.15 nm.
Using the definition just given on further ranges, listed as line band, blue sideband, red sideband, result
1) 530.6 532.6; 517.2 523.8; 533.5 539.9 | -0.12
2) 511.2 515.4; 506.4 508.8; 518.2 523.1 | 0.14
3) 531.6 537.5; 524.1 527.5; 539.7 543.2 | -0.36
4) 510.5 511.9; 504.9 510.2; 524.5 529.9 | 0.02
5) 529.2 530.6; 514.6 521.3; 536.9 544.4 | -0.11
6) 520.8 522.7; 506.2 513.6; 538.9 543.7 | 0.01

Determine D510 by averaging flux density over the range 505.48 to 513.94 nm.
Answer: 4.07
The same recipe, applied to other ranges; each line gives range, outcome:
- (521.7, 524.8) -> 4.33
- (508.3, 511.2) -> 4.09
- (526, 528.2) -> 4.07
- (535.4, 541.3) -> 4.58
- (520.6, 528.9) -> 4.22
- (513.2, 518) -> 3.68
